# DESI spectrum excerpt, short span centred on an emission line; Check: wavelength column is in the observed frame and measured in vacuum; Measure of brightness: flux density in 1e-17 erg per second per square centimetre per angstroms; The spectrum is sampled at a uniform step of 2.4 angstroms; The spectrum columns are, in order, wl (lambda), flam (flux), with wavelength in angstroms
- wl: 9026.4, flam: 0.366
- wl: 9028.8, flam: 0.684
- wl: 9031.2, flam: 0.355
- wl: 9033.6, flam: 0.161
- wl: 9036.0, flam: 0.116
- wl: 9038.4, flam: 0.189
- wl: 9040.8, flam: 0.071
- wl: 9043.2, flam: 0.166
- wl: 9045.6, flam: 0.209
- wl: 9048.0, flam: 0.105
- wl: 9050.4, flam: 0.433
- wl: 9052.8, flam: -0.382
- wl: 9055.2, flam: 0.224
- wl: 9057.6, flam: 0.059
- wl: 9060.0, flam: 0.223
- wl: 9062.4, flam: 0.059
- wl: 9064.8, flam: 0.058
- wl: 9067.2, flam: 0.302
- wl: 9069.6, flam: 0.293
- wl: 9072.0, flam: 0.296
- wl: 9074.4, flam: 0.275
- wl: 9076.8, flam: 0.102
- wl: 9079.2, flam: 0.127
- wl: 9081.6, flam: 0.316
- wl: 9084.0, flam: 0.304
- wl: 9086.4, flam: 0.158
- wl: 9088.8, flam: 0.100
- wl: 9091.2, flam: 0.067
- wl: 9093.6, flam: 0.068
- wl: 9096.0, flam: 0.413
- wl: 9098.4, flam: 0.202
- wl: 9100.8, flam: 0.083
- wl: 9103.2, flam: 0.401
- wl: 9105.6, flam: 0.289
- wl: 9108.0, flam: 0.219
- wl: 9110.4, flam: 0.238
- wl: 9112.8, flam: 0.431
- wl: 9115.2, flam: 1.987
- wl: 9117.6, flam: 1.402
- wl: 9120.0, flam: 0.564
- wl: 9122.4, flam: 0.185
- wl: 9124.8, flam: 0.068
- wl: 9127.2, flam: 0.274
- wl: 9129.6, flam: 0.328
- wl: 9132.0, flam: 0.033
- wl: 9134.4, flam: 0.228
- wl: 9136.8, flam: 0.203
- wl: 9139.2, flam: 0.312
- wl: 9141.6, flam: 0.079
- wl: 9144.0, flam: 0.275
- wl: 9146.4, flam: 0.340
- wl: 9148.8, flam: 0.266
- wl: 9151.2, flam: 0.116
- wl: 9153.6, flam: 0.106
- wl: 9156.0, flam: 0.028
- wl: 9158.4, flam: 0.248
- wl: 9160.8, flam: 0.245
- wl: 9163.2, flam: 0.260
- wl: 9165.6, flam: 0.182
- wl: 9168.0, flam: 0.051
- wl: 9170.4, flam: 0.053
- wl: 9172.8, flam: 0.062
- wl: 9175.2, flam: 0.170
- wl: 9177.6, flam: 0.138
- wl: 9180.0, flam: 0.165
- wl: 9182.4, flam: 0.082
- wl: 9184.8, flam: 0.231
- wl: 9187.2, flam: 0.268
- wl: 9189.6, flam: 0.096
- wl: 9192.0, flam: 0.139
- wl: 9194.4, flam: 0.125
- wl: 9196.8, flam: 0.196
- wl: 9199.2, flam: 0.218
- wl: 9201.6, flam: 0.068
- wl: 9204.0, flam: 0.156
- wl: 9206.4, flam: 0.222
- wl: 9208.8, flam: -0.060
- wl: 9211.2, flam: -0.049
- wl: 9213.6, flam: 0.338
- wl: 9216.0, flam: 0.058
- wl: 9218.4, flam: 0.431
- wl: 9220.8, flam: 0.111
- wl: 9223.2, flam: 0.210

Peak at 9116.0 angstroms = [O III] 5007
